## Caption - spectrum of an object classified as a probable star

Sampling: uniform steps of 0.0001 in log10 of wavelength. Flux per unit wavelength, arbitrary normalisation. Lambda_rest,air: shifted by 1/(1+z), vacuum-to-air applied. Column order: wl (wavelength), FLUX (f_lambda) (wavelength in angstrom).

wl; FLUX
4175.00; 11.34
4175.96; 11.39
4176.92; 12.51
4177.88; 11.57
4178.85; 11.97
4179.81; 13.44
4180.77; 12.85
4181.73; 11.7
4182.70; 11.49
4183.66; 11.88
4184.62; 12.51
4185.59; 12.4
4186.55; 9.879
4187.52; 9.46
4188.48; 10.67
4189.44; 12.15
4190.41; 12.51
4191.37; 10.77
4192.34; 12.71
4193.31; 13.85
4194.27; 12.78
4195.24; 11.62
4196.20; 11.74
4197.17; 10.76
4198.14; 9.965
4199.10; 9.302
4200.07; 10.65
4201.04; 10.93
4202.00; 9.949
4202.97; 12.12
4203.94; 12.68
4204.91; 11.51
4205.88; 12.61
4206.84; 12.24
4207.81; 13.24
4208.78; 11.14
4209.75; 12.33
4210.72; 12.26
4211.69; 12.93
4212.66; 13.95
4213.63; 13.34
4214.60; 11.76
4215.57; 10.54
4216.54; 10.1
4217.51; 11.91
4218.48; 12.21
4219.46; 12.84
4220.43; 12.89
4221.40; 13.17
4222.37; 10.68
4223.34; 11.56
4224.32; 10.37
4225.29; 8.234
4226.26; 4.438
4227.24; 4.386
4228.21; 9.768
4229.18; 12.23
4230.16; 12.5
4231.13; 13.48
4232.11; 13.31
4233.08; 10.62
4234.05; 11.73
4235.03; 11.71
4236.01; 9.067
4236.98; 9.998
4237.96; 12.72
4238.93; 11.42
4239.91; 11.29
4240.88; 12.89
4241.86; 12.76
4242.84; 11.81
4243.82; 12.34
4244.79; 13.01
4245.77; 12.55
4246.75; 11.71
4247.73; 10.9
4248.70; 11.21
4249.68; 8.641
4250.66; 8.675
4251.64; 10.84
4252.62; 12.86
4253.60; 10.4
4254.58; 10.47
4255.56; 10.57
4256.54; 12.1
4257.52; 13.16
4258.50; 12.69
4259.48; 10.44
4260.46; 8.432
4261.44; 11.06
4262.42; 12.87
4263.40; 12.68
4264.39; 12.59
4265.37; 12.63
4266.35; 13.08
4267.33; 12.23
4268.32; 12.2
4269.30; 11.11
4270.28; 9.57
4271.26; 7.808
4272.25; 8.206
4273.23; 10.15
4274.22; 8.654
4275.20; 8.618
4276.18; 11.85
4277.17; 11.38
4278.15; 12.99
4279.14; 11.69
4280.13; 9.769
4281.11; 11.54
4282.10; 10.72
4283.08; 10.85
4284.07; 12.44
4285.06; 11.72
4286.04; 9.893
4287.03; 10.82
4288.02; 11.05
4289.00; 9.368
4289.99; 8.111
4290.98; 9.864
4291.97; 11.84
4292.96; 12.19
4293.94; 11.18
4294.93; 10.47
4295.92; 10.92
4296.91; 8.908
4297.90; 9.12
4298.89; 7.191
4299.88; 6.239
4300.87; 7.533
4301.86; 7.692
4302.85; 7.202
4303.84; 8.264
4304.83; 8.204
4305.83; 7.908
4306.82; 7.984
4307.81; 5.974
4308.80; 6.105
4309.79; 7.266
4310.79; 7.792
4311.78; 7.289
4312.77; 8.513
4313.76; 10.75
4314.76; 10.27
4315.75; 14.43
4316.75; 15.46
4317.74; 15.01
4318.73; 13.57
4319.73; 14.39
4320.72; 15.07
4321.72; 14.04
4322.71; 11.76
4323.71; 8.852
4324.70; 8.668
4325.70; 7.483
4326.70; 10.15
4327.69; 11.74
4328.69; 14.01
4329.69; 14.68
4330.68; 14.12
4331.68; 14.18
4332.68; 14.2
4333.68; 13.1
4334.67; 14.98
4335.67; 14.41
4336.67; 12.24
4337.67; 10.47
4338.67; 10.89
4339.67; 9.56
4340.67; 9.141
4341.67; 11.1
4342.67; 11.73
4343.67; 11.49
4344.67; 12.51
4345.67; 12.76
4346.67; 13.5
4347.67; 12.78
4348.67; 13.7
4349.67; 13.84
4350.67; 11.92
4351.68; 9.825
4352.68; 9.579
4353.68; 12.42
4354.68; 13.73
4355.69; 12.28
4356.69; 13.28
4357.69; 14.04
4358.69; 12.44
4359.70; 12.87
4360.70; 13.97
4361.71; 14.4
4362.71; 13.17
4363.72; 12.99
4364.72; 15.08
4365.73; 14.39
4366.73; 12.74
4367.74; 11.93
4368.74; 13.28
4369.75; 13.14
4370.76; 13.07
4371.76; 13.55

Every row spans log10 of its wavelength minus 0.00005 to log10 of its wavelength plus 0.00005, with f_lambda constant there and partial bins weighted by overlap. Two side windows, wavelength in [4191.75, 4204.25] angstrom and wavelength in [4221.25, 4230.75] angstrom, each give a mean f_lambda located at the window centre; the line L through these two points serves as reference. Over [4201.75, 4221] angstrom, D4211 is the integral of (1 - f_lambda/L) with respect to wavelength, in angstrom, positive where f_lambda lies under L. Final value -2.9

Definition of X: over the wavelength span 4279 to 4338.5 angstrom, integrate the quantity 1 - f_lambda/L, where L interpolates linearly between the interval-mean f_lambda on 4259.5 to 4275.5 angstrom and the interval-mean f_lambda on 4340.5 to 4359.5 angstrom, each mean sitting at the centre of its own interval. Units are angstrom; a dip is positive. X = 4.4 angstrom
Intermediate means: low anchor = 10.8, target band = 10.7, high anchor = 12.3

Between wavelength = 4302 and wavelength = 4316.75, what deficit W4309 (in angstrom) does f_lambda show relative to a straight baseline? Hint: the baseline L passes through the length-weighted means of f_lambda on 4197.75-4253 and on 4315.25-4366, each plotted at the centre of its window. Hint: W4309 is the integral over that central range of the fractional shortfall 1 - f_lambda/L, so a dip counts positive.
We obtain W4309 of 4.4 angstrom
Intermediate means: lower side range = 11.3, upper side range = 12.7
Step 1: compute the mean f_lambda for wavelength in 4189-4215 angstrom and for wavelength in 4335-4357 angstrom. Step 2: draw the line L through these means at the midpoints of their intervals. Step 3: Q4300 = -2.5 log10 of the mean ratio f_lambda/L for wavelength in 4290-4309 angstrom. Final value 0.345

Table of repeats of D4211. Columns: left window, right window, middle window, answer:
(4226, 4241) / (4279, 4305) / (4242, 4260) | -1.5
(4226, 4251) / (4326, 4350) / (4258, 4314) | 8.6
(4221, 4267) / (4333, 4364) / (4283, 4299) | 1.8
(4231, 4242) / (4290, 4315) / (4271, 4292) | -1.8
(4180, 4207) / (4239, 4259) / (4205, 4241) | 0.5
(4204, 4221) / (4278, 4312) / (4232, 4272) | -2.0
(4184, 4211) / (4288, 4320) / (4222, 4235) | 0.8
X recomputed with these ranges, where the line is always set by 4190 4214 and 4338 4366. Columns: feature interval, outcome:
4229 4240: 0.3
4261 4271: 0.2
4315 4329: -0.1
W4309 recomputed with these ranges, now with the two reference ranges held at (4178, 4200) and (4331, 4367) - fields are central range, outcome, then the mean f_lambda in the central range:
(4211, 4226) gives 0.20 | 11.7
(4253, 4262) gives 0.75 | 11.1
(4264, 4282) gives 1.91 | 10.9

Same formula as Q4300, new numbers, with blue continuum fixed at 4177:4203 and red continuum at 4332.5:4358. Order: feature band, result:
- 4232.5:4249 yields 0.01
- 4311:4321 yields -0.02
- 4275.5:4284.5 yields 0.05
